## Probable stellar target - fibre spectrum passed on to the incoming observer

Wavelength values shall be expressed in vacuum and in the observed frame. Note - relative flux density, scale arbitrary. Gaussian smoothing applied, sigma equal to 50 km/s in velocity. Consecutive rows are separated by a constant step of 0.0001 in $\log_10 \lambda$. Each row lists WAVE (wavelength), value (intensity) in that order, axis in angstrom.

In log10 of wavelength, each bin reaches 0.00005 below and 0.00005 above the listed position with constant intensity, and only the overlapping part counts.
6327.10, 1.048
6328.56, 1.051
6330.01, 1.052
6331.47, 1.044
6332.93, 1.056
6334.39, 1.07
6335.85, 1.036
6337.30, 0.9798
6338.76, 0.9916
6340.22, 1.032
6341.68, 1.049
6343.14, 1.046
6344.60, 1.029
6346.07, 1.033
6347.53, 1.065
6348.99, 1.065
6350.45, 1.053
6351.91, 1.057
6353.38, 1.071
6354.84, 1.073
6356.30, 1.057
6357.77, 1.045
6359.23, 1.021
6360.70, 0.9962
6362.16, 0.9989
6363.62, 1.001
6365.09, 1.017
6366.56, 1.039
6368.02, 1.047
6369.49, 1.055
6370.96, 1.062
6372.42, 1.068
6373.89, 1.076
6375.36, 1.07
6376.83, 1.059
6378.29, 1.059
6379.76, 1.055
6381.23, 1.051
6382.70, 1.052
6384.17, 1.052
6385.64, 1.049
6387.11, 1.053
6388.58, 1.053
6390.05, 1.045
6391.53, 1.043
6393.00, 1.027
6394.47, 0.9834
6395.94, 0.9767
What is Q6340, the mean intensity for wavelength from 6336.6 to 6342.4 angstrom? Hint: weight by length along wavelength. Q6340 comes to 1.01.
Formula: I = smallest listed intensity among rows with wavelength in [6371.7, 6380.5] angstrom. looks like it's 1.055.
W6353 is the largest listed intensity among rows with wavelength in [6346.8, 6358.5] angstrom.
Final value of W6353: 1.073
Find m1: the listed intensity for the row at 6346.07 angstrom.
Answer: 1.033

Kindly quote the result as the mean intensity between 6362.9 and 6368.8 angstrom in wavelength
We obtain 1.03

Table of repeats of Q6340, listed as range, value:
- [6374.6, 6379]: 1.06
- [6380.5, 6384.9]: 1.05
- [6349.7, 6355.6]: 1.06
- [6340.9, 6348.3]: 1.04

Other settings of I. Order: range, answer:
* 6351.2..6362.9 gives 0.9962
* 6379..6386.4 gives 1.049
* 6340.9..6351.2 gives 1.029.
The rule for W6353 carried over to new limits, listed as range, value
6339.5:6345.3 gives 1.049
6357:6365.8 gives 1.045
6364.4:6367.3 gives 1.039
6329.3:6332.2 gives 1.052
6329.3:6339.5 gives 1.07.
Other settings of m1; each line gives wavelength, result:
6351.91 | 1.057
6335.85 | 1.036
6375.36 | 1.07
